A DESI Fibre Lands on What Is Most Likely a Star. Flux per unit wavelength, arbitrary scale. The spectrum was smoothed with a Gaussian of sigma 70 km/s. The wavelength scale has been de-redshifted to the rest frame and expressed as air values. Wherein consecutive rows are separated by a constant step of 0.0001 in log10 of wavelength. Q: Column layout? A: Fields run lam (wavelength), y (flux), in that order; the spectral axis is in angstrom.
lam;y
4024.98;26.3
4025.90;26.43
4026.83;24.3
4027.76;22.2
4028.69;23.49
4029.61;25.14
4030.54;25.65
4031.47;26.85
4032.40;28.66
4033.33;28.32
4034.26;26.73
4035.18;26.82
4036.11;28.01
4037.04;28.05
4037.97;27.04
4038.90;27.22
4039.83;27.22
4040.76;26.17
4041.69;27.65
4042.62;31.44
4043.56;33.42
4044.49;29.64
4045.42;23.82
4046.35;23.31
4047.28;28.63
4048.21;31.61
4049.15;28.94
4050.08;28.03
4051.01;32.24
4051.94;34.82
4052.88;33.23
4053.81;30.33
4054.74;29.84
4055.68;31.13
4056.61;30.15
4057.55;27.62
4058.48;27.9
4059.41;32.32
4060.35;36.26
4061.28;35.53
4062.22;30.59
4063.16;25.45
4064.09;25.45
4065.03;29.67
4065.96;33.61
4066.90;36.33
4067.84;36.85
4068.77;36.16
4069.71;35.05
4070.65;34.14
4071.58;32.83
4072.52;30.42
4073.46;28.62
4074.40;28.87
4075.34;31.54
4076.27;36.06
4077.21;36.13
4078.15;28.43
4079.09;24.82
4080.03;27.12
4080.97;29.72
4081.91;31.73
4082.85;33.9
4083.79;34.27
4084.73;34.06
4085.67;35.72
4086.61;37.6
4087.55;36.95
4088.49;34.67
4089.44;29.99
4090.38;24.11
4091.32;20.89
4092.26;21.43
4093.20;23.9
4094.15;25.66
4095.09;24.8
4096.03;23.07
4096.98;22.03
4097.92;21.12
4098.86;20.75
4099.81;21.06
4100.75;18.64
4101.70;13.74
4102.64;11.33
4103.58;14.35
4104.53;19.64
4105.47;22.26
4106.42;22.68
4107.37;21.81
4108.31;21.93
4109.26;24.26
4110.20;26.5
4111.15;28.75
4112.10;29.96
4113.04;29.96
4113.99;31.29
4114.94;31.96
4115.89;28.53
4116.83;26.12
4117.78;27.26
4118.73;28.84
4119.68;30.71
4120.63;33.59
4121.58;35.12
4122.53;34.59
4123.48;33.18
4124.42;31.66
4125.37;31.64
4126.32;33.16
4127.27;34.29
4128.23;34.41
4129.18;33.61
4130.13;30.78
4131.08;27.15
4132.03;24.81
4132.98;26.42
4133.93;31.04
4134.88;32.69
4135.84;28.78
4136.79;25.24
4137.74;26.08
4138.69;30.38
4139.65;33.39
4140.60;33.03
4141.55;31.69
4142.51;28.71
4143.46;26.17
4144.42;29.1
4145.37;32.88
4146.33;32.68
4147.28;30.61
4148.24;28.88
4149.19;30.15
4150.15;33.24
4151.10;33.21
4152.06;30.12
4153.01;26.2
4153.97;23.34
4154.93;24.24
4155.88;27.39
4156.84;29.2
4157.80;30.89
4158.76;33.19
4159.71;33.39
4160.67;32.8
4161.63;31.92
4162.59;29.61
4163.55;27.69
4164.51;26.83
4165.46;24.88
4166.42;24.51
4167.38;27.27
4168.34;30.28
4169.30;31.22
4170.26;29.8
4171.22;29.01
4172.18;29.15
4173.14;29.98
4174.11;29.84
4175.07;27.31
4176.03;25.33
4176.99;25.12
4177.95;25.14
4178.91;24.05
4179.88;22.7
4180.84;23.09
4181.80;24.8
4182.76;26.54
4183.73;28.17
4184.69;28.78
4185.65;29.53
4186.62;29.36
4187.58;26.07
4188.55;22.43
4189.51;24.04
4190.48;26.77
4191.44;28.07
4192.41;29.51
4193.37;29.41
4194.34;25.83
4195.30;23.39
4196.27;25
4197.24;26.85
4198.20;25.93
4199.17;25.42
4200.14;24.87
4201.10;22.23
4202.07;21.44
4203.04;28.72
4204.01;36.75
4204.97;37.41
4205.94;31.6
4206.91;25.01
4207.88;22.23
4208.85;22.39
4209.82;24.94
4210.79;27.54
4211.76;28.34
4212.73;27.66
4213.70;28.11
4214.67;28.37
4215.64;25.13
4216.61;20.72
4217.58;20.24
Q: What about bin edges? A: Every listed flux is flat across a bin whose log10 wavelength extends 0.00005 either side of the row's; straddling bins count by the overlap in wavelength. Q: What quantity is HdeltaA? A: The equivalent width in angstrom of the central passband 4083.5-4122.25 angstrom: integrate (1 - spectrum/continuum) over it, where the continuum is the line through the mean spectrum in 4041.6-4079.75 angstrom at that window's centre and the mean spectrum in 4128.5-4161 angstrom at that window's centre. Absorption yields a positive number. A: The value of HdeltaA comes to 5.40 angstrom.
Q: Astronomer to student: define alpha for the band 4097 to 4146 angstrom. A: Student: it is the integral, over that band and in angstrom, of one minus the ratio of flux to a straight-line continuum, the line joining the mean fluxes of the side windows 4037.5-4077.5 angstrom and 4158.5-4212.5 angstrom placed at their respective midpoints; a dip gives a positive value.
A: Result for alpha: 2.4 angstrom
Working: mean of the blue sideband 30.8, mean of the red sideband 27.4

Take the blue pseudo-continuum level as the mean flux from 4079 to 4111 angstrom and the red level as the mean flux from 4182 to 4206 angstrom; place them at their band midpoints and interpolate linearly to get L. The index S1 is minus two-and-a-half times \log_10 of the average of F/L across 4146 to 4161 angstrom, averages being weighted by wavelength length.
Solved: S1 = -0.14 mag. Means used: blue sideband 25.2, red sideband 27.3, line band 29.9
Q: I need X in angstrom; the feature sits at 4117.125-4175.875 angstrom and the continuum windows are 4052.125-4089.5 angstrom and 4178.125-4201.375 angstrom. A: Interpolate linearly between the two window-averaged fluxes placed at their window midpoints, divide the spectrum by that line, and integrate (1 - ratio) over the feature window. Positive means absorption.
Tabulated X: -3.7 angstrom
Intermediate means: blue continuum 32.1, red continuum 26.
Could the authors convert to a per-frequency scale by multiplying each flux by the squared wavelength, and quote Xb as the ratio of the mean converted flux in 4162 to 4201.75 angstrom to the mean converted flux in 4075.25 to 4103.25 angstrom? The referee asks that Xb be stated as 1.0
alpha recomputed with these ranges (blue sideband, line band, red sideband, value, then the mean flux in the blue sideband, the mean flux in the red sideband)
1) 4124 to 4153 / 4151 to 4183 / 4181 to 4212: 0.9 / 30.5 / 26.8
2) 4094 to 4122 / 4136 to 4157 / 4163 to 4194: -2.8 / 24.6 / 27.1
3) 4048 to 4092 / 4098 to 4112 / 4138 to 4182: 4.4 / 31.5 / 28.8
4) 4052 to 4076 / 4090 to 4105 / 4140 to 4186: 5.0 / 31.7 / 28.6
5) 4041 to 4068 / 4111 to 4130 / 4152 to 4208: -1.7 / 30.4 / 27.5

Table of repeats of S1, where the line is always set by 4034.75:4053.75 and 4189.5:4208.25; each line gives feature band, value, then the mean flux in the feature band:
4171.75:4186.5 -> 0.027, 26.7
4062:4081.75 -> -0.100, 31.3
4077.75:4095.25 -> -0.042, 29.5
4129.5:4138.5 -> -0.017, 28.3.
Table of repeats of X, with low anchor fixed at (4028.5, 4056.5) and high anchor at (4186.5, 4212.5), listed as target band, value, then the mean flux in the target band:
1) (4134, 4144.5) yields -0.9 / 29.6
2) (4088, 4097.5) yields 1.0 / 25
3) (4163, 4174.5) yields -0.6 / 28.4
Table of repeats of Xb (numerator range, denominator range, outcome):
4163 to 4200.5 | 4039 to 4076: 0.93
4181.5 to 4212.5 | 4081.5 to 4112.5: 1.12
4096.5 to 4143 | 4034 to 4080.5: 0.93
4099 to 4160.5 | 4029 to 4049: 1.07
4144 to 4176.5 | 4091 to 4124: 1.20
